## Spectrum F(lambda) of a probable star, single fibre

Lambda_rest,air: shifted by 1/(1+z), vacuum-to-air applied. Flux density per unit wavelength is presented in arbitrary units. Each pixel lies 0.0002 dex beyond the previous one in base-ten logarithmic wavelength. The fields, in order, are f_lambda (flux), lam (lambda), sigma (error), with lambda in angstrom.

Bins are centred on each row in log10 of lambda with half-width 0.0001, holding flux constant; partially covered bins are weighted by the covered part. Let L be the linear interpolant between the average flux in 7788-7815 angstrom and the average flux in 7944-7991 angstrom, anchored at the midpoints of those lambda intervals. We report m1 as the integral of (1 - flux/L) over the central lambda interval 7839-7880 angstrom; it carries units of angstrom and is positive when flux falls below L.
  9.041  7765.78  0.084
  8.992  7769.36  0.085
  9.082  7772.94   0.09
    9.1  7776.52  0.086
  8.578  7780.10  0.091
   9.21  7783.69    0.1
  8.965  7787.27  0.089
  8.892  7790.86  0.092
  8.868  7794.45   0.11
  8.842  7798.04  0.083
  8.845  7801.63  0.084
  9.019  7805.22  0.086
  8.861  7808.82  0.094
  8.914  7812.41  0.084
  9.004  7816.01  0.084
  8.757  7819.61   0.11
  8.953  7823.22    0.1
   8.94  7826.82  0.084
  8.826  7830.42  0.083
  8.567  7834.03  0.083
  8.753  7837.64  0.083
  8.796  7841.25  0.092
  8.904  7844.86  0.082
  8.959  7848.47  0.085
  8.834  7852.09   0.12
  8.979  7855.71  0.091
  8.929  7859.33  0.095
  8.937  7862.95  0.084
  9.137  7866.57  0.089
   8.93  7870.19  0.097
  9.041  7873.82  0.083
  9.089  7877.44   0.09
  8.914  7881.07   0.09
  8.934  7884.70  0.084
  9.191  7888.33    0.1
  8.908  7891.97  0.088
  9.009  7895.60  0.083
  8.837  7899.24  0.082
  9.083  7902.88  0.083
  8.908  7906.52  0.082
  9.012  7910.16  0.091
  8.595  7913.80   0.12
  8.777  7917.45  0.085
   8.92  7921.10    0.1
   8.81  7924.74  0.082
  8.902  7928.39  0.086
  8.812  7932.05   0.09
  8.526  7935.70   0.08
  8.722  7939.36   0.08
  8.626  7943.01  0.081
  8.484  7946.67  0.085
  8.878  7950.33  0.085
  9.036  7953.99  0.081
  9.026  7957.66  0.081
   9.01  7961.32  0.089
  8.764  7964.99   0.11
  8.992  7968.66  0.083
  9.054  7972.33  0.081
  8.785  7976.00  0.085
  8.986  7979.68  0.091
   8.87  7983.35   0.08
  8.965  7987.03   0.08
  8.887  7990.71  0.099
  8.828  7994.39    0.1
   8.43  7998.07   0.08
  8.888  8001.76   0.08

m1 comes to -0.26 angstrom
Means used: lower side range 8.9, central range 8.96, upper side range 8.9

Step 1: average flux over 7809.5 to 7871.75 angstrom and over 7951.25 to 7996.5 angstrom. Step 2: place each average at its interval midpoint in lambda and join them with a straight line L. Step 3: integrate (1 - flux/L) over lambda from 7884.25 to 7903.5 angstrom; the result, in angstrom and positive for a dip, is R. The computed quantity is -0.2 angstrom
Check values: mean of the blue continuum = 8.89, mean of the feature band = 8.99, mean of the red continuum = 8.93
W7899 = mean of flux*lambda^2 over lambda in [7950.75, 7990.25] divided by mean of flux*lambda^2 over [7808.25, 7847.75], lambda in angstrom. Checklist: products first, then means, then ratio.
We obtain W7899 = 1.0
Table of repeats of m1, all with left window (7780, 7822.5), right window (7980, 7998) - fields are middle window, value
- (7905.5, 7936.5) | 0.21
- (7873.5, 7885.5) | -0.15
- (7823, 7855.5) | 0.22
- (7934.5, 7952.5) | 0.42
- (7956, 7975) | -0.22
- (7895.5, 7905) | -0.09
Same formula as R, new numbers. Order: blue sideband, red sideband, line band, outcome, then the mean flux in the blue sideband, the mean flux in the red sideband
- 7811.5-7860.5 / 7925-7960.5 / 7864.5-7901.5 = -0.7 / 8.86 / 8.79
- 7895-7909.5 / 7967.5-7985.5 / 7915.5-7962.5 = 0.7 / 8.96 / 8.94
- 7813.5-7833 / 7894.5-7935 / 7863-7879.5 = -0.3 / 8.88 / 8.87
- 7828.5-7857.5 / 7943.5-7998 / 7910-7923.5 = 0.1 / 8.83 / 8.88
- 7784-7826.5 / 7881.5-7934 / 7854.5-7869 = -0.1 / 8.91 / 8.91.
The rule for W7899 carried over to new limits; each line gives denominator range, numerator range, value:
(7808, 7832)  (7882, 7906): 1.03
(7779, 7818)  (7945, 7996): 1.04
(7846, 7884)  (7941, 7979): 1.01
